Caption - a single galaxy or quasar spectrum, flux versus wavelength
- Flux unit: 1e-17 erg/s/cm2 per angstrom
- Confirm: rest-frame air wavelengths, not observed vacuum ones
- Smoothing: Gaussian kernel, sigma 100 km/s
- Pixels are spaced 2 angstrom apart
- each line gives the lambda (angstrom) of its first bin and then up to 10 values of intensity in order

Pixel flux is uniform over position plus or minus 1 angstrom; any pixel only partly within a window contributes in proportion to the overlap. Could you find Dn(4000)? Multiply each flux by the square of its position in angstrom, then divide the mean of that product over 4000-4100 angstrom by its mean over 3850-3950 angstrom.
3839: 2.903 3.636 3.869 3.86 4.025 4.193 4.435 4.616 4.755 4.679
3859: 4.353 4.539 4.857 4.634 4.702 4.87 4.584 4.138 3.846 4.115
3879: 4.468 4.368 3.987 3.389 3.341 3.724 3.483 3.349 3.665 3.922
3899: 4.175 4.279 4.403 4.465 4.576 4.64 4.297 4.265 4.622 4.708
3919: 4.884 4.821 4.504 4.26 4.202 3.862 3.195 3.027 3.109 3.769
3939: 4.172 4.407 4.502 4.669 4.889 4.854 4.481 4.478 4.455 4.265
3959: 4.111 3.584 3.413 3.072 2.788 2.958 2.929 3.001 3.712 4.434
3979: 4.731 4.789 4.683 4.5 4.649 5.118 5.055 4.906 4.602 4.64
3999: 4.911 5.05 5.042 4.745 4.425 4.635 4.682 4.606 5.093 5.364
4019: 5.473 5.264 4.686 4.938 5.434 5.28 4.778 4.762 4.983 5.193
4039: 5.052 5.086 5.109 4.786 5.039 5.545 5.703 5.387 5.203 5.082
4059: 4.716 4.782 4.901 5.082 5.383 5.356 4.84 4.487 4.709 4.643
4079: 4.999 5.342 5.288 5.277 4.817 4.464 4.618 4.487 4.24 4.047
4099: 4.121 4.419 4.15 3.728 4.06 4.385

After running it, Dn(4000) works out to 1.25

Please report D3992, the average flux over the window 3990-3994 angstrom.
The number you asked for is 4.98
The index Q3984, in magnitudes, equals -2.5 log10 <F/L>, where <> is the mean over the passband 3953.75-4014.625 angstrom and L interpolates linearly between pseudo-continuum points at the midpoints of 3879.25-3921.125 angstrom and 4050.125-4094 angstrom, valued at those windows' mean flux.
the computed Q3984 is 0.07 mag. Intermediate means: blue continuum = 4.15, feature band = 4.29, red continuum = 4.98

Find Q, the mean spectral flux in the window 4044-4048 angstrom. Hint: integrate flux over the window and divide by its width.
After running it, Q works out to 4.91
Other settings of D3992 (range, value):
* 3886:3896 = 3.51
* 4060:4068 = 5.04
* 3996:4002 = 4.87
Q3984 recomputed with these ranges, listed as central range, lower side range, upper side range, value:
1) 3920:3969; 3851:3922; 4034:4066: 0.14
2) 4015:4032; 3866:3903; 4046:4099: -0.10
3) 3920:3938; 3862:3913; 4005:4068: 0.14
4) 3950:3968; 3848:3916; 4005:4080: 0.20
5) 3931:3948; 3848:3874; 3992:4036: 0.18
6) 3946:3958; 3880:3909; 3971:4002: -0.06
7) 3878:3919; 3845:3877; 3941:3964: 0.07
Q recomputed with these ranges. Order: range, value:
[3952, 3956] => 4.47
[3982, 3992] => 4.8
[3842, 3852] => 4.08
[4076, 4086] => 5.11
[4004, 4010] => 4.6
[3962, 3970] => 3.06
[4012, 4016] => 4.85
